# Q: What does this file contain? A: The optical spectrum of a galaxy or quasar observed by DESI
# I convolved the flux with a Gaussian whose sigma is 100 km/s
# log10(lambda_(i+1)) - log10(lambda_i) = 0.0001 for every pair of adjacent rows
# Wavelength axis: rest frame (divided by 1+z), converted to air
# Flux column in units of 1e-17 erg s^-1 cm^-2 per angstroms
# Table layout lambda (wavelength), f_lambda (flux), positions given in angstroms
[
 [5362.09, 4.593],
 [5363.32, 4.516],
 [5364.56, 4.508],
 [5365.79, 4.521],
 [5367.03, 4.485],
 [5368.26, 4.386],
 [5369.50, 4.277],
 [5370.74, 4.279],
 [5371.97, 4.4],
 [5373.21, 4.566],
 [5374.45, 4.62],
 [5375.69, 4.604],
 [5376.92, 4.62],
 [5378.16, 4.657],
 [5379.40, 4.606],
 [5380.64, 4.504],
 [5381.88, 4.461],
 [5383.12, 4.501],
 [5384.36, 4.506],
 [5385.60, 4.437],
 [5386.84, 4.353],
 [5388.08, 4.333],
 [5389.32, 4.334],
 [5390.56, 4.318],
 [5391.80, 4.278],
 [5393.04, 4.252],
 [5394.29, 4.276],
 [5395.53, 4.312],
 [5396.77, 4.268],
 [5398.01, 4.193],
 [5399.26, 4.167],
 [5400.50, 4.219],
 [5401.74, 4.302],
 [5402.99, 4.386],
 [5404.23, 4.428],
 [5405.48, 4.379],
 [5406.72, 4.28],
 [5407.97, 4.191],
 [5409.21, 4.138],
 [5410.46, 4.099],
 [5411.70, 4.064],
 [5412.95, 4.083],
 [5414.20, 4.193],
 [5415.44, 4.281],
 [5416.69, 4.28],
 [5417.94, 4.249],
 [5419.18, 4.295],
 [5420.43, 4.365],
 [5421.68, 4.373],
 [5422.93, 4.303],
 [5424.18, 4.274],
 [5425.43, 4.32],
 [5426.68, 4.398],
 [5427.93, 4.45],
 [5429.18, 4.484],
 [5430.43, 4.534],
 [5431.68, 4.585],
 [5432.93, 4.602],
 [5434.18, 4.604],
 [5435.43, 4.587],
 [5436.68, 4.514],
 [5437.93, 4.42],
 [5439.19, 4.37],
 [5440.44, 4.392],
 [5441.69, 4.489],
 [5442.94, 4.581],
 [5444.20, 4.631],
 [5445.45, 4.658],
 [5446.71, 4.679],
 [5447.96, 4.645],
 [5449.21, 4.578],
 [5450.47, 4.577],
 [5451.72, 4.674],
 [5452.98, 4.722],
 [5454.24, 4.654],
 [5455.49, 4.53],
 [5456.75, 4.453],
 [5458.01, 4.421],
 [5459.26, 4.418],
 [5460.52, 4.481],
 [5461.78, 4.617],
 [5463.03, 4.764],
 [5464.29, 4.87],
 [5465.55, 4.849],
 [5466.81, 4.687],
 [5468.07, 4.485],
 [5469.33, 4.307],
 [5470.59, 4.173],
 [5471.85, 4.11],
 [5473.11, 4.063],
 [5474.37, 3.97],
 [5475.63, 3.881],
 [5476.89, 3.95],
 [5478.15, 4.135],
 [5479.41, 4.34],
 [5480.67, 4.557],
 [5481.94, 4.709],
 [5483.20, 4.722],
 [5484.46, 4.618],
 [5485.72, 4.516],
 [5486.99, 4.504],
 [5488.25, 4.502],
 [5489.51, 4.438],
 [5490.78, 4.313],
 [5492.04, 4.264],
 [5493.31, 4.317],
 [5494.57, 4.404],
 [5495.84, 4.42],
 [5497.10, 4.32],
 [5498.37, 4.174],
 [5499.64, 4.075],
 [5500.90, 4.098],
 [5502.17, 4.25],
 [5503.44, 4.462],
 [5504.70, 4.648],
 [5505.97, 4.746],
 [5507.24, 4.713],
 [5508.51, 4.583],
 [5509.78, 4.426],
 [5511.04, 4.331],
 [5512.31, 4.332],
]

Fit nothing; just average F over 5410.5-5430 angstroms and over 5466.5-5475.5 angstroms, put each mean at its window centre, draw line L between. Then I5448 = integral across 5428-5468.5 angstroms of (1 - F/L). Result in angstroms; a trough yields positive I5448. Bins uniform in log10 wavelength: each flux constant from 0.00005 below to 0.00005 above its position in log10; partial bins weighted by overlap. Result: -3.1 angstroms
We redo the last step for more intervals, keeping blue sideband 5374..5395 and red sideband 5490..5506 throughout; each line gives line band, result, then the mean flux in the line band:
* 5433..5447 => -0.47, 4.54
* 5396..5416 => 0.89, 4.23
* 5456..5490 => -0.56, 4.43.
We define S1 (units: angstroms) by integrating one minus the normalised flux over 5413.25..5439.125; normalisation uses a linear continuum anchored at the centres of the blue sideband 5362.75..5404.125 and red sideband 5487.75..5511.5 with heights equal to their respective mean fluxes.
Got 0.0 angstroms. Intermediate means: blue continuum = 4.41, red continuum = 4.39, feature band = 4.4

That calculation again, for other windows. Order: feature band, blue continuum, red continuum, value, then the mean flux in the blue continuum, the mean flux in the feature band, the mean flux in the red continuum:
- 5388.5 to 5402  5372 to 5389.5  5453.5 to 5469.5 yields 0.8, 4.51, 4.27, 4.59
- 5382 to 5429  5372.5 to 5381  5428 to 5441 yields 2.6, 4.6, 4.3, 4.51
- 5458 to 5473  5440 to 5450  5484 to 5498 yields 0.0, 4.59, 4.5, 4.41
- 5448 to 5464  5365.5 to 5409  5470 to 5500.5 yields -0.9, 4.39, 4.58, 4.31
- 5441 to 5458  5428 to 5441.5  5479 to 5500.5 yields -0.4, 4.51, 4.6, 4.42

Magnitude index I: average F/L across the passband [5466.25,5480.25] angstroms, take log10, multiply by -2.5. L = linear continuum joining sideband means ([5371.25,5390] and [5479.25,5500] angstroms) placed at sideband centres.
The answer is 0.061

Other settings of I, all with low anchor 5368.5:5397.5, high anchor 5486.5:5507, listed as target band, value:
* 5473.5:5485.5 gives 0.01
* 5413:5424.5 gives 0.03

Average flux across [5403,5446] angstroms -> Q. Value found 4.38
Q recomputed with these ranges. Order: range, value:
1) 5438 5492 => 4.47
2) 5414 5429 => 4.32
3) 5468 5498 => 4.33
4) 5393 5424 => 4.25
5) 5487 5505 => 4.34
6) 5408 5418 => 4.17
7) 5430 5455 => 4.58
